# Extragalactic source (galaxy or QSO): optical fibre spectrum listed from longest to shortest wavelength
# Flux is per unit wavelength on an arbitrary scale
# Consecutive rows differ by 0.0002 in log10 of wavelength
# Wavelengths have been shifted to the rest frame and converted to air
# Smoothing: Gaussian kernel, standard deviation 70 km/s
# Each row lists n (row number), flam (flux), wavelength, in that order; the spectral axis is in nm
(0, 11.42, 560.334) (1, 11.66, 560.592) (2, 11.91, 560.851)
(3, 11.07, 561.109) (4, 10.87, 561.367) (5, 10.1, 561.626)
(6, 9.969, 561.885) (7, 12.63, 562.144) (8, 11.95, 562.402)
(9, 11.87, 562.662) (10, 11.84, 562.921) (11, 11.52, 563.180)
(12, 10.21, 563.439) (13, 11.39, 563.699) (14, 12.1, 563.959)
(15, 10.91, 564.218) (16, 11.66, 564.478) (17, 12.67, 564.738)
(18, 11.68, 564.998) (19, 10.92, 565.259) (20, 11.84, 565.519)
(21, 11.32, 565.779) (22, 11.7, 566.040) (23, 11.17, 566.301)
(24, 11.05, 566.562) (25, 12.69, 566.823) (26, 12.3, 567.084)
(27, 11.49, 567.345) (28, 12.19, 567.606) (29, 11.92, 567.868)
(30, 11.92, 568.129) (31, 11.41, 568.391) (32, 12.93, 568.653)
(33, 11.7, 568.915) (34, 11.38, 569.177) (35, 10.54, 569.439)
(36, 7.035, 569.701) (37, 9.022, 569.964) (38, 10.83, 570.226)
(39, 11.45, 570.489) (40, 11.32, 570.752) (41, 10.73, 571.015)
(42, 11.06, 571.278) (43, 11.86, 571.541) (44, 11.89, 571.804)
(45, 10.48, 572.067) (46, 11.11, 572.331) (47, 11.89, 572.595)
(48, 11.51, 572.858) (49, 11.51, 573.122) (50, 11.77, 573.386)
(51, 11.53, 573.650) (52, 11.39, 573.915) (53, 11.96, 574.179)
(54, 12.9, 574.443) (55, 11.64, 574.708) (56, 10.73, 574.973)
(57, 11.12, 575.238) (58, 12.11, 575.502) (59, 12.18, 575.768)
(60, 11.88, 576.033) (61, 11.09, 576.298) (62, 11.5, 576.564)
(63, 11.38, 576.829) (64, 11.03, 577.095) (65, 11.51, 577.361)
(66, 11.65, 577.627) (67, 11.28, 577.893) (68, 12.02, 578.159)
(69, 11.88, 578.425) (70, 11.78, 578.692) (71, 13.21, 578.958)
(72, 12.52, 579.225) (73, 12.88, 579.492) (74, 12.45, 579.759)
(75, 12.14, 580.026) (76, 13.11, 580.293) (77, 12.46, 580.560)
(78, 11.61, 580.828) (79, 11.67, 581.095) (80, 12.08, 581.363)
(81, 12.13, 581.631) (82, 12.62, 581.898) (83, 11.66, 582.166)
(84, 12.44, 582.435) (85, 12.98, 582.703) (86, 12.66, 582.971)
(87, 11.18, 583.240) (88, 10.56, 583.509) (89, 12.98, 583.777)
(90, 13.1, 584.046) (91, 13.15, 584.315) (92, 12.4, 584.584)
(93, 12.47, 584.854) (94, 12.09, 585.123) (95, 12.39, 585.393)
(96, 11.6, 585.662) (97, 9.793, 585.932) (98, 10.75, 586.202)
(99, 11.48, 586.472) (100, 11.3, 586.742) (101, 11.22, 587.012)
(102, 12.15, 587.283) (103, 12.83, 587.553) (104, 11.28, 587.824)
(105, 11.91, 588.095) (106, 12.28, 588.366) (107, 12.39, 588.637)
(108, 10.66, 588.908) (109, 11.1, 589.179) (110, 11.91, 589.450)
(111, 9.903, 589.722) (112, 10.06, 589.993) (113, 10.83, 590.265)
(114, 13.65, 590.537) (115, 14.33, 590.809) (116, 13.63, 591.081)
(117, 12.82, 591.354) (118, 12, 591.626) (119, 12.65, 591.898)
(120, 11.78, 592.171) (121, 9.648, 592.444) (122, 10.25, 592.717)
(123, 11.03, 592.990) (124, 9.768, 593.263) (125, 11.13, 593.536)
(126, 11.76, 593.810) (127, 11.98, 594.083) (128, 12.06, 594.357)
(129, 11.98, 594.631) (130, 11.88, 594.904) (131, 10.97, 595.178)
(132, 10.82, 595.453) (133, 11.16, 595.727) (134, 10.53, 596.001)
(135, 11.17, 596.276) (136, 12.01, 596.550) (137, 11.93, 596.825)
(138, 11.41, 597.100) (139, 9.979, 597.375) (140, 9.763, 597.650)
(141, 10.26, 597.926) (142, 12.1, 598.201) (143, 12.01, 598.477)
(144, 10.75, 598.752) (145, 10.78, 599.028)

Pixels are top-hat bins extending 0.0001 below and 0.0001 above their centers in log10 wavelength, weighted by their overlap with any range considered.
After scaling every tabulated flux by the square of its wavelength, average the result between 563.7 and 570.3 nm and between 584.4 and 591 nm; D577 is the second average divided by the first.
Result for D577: 1.11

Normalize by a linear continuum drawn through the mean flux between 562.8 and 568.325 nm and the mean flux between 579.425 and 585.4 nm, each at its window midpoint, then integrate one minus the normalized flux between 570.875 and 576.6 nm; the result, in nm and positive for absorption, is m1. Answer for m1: 0.20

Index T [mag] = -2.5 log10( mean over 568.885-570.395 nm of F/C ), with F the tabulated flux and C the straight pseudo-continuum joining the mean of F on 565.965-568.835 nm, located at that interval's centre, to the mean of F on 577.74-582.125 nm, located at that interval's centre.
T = 0.19 mag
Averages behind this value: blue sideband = 11.9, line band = 10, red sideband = 12.2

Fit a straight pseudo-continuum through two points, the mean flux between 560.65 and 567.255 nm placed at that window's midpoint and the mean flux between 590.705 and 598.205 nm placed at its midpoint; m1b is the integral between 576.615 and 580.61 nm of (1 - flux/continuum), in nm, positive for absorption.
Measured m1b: -0.21 nm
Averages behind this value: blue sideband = 11.5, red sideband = 11.4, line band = 12.1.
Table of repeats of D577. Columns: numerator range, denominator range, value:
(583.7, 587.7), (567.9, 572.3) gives 1.15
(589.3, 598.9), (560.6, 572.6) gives 1.11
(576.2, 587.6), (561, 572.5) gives 1.12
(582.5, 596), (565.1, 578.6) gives 1.09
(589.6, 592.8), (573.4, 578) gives 1.08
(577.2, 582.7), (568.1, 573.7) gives 1.13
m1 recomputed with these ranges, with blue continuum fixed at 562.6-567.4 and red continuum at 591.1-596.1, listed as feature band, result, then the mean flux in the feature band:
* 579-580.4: -0.14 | 12.6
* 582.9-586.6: -0.14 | 11.9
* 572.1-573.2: 0.01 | 11.4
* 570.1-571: 0.03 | 11.1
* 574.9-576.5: 0.00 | 11.5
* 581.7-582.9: -0.10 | 12.4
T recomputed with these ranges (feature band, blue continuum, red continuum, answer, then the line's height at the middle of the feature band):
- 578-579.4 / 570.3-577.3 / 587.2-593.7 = -0.067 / 11.5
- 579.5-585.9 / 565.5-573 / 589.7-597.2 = -0.072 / 11.4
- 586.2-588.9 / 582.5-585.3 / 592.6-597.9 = 0.019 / 12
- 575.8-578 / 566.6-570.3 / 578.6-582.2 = 0.052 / 12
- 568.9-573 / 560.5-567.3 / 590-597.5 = 0.065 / 11.5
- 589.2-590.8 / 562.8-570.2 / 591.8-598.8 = -0.028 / 11.2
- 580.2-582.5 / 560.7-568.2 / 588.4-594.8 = -0.052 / 11.6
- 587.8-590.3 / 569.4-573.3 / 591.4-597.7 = -0.010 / 11.1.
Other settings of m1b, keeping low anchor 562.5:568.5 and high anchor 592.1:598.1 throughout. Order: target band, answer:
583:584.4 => -0.11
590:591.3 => -0.19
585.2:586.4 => 0.00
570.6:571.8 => 0.02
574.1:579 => -0.12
